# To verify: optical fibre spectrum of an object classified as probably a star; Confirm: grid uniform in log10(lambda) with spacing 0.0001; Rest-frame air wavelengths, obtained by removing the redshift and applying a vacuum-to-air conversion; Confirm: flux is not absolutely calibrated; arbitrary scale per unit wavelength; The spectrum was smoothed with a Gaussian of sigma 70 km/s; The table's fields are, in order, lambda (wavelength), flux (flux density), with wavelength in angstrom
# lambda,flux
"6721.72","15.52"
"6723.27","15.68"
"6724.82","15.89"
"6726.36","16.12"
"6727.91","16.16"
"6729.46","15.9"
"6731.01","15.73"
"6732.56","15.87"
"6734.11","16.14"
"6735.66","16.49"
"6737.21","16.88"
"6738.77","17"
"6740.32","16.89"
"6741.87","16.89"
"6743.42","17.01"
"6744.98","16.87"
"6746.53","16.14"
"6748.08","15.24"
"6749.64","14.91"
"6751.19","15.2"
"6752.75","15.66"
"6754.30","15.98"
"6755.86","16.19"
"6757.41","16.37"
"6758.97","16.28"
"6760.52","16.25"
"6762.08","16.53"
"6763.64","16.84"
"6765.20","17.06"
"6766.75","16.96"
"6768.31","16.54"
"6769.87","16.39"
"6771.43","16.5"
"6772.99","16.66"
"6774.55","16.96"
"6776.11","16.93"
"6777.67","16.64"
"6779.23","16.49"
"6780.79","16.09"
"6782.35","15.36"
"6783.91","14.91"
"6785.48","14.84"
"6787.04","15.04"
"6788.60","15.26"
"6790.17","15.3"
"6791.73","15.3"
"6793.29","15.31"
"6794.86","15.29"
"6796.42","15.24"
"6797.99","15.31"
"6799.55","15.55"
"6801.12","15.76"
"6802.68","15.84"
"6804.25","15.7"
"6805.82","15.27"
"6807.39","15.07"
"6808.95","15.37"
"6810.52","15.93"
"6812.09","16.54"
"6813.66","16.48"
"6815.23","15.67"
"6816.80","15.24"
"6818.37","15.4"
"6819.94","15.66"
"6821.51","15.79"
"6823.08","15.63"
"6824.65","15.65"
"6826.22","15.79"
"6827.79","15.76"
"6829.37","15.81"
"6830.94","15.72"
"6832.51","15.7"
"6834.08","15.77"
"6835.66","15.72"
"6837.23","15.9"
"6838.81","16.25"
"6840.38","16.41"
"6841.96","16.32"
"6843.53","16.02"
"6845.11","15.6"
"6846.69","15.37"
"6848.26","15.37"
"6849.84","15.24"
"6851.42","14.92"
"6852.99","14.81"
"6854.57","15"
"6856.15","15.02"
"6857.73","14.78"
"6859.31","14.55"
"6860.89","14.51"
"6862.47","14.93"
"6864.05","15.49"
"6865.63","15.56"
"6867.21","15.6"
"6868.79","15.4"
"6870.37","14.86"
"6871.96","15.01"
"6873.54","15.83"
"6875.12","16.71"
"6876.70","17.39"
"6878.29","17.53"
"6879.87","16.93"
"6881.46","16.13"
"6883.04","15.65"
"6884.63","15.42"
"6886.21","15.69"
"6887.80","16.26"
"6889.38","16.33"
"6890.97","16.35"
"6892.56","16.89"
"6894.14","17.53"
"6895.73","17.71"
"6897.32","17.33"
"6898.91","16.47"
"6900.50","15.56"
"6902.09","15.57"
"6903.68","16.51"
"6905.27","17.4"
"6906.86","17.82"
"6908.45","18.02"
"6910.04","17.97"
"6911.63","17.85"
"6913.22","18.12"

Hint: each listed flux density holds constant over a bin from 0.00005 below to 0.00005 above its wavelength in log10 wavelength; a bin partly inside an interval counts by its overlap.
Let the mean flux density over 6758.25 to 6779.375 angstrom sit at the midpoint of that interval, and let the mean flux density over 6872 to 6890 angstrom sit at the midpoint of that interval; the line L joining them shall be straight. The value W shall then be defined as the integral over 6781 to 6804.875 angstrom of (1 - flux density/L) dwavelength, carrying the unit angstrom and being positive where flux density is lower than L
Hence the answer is 1.8 angstrom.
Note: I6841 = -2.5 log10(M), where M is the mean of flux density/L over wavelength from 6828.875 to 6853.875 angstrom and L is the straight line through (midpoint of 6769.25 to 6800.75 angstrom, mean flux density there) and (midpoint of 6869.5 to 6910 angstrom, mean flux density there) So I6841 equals 0.03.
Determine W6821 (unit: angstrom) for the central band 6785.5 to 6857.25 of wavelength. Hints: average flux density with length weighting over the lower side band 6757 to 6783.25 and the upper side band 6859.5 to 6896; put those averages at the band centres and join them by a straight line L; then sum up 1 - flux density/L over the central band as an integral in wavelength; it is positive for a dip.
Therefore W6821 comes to 3.15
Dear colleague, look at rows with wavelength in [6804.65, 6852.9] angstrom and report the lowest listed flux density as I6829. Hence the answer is 14.92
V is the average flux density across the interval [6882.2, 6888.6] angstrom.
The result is 15.8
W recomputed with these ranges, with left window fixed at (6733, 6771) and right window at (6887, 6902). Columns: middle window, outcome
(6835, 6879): 2.67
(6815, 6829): 0.75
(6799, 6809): 0.58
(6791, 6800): 0.61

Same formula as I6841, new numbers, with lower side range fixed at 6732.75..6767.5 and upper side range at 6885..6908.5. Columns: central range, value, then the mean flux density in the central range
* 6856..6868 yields 0.107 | 15.1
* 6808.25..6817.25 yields 0.041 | 15.9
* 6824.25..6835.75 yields 0.054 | 15.7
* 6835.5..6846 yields 0.035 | 16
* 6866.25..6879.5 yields 0.038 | 16.1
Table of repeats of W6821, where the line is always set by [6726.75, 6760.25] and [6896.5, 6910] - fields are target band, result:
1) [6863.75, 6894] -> 1.24 angstrom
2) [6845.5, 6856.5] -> 1.01 angstrom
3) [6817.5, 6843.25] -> 1.15 angstrom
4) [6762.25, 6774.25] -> -0.31 angstrom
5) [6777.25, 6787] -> 0.43 angstrom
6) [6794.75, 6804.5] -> 0.53 angstrom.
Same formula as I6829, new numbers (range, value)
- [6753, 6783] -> 15.36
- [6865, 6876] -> 14.86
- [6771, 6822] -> 14.84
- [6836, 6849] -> 15.37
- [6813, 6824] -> 15.24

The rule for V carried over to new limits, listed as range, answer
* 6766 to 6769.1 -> 16.7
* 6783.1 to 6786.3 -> 14.9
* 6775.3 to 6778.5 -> 16.8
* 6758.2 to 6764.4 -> 16.5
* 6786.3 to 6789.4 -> 15.1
